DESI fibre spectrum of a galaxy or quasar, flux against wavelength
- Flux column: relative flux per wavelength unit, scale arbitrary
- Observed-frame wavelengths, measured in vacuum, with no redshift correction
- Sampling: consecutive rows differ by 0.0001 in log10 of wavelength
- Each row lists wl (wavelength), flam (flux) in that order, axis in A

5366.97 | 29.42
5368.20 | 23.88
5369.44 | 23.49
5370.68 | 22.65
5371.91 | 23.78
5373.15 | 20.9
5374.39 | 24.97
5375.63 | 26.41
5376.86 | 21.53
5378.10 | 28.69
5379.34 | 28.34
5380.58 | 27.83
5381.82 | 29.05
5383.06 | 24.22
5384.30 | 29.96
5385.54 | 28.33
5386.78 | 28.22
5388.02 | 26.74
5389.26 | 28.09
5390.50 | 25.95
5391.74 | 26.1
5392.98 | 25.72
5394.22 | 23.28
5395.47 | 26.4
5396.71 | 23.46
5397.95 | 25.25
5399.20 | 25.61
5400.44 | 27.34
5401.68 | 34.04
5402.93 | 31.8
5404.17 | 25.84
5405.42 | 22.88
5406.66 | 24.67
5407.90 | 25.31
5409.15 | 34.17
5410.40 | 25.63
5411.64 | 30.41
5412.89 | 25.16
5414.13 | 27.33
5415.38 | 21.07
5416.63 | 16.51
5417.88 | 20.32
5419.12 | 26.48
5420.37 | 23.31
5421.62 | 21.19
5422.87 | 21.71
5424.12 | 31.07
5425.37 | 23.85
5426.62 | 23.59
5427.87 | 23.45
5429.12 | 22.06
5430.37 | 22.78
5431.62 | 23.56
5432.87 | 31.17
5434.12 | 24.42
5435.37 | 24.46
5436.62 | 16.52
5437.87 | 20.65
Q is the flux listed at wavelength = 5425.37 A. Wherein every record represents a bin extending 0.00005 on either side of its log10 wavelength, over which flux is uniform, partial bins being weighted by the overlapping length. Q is 23.85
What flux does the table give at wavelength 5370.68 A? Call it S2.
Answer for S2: 22.65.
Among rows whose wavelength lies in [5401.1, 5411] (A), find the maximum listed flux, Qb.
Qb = 34.17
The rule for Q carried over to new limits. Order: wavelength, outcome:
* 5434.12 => 24.42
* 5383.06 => 24.22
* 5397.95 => 25.25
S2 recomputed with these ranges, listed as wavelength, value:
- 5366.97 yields 29.42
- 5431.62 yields 23.56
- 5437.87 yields 20.65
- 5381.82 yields 29.05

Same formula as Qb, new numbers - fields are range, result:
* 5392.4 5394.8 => 25.72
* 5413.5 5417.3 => 27.33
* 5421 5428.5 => 31.07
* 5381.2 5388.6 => 29.96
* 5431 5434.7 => 31.17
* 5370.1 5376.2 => 26.41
